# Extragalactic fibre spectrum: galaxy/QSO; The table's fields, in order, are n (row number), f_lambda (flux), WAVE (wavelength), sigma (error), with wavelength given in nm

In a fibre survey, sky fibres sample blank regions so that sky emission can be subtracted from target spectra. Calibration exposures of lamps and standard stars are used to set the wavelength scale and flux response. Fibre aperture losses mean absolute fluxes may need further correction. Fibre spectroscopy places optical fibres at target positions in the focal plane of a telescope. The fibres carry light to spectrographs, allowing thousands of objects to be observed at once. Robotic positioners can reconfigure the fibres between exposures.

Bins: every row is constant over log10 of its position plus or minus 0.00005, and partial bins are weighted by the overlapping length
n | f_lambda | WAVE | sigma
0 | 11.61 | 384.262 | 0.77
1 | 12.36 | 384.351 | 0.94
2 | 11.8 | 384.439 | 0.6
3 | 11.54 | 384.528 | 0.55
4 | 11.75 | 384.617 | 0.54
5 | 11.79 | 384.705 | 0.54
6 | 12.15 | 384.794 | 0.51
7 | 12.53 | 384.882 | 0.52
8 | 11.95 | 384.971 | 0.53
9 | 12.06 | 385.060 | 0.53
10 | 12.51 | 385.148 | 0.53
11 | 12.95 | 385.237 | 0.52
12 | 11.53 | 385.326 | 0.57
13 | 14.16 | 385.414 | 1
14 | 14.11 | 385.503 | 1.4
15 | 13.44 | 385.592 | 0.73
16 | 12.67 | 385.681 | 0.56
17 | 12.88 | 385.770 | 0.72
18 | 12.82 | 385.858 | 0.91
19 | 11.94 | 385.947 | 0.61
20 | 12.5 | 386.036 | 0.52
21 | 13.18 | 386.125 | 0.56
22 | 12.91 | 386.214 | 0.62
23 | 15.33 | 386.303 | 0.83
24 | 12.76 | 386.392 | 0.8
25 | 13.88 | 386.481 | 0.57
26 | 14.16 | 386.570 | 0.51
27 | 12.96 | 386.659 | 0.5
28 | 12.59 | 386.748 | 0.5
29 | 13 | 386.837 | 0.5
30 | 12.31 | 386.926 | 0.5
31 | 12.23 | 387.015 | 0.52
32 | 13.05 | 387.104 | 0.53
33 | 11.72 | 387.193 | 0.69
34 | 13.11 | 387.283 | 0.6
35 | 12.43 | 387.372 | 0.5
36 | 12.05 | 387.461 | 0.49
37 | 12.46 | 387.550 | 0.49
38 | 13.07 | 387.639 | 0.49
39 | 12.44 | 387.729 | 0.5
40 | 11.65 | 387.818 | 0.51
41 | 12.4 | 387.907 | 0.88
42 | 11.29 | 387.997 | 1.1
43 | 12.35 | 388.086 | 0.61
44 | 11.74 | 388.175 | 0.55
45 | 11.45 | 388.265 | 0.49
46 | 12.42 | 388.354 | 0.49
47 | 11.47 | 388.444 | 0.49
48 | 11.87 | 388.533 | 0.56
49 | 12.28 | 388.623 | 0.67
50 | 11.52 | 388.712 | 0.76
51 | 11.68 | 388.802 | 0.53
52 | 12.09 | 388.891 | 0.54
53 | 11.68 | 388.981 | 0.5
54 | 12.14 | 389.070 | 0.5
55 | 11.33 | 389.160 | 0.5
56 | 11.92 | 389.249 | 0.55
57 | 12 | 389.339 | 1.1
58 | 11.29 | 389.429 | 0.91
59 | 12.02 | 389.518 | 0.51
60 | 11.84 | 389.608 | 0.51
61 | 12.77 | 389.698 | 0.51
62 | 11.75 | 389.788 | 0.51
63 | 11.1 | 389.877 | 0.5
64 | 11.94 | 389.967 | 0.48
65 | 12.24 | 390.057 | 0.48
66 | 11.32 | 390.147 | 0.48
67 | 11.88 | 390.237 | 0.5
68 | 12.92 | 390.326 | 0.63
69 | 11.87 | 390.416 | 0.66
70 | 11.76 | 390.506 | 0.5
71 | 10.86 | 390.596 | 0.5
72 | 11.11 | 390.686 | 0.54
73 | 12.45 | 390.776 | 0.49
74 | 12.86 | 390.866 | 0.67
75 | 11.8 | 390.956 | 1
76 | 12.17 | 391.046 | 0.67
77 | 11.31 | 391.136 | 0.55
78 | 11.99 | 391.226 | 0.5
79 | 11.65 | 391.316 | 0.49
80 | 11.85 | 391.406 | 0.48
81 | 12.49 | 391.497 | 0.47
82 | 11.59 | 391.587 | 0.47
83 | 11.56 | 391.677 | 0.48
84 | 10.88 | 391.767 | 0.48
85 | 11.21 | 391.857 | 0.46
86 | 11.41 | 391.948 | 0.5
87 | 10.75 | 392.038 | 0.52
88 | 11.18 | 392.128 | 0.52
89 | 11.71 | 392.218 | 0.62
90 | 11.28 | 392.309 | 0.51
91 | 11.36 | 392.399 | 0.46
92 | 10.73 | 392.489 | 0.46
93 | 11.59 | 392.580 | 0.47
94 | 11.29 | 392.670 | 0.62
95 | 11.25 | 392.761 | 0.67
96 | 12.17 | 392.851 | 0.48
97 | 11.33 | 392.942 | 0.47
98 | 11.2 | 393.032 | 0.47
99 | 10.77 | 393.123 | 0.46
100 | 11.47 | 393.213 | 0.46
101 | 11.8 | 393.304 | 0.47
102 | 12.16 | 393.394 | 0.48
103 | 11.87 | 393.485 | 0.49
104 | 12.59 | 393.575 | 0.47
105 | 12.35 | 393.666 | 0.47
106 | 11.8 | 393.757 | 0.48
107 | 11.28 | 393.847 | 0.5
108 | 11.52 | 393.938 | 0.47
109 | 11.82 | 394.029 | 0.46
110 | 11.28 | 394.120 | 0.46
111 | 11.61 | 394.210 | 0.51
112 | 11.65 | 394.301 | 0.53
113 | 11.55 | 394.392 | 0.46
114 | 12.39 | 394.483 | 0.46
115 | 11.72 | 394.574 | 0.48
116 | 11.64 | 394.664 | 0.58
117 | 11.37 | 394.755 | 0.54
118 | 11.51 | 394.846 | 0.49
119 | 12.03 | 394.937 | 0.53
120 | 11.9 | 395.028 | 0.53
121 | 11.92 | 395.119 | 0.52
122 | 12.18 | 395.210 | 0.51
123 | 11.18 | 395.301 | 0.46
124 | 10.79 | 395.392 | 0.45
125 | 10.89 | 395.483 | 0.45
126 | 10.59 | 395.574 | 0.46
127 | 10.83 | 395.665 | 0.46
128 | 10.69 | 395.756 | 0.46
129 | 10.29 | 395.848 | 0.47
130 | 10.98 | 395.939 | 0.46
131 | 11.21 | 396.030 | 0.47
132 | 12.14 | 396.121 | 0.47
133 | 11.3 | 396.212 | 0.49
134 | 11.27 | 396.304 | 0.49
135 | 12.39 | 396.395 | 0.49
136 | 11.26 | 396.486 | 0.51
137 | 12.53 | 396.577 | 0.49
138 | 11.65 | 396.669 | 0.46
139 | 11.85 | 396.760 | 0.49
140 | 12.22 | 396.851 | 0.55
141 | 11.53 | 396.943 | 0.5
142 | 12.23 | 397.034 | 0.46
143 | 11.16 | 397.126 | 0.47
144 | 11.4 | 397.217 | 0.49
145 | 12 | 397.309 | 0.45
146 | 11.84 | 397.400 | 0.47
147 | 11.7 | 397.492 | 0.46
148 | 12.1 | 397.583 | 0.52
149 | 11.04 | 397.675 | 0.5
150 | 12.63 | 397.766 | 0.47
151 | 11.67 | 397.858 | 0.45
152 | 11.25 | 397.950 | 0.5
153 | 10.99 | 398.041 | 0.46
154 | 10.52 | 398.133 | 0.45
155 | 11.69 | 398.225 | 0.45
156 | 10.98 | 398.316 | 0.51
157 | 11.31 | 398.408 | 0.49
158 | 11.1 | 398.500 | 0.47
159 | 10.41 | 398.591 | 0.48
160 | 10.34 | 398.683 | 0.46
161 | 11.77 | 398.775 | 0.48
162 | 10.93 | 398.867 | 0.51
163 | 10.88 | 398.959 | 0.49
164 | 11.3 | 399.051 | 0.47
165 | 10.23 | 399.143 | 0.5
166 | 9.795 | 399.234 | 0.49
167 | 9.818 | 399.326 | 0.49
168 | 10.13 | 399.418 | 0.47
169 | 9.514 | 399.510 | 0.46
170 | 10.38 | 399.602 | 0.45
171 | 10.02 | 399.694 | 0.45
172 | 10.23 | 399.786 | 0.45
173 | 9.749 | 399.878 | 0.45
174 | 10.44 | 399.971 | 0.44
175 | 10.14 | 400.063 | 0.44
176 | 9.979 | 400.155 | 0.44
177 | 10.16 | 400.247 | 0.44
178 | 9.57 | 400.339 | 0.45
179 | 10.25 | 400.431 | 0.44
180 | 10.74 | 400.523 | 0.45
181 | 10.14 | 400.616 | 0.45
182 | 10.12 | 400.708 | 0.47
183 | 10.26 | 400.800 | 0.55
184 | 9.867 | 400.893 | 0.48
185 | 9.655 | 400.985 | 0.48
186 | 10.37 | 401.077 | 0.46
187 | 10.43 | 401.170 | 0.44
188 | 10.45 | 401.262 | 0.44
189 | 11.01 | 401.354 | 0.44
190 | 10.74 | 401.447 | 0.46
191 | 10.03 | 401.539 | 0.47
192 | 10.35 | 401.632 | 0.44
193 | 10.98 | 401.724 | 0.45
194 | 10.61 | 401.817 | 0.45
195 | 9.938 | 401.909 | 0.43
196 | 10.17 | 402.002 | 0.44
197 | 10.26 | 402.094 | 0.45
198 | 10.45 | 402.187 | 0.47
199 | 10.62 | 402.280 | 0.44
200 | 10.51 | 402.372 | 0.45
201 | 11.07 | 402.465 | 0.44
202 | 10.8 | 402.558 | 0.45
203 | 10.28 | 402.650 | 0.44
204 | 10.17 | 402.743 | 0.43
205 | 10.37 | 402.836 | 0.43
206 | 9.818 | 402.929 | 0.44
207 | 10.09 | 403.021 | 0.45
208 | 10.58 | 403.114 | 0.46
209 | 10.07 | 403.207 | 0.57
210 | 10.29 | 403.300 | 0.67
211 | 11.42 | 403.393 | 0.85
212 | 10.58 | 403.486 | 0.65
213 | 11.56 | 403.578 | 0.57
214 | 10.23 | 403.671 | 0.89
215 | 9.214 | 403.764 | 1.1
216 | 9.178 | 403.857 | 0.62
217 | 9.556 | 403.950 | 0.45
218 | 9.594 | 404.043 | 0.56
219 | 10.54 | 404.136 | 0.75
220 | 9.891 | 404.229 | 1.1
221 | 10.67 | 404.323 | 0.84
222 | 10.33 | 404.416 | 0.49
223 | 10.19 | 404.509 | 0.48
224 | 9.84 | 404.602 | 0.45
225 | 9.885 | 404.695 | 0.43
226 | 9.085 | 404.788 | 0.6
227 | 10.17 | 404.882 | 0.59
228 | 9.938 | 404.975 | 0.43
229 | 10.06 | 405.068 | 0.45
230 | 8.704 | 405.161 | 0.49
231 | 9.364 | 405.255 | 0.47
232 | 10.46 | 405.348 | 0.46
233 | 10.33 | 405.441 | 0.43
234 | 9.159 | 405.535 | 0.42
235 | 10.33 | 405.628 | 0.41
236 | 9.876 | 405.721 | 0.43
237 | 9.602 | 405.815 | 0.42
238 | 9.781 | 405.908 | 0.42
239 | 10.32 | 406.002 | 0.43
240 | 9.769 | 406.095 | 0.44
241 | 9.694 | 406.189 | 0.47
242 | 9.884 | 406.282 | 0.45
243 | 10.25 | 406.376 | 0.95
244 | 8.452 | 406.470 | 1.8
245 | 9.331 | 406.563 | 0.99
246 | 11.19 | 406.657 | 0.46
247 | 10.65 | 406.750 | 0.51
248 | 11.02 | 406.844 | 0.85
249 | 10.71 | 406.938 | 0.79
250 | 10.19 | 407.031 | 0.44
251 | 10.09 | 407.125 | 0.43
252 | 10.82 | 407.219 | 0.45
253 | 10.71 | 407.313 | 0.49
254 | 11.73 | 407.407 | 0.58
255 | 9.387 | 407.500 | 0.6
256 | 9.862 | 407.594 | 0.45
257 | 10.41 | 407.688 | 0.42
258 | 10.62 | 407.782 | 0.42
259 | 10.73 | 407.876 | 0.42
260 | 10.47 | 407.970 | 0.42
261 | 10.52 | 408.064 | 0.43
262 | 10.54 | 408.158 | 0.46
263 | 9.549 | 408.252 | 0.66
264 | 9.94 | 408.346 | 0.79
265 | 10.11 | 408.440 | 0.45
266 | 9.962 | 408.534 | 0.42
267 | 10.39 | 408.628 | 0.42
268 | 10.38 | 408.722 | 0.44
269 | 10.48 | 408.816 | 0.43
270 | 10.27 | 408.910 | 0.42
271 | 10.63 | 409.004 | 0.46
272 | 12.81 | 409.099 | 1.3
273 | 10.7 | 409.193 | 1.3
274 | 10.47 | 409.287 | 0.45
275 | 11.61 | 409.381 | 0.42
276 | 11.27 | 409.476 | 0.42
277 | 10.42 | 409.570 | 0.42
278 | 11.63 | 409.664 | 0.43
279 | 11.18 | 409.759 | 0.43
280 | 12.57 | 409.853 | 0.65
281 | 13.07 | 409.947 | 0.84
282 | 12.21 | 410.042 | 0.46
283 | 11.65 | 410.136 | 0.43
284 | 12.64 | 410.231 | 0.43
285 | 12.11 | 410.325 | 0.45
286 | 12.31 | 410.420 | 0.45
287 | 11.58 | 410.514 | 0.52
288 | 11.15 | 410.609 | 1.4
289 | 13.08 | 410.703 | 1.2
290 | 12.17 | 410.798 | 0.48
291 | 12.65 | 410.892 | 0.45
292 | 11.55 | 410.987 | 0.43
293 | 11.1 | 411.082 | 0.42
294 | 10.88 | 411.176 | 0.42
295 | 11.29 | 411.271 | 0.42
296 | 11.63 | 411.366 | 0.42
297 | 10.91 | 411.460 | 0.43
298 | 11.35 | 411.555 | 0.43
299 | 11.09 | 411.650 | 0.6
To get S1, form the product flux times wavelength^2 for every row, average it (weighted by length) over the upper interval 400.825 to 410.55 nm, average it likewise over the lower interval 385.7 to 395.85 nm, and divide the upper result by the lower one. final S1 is 0.95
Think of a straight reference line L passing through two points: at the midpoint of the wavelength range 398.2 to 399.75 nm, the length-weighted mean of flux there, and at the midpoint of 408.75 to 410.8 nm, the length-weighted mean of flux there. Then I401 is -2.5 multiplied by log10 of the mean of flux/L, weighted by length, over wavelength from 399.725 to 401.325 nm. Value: 0.06 mag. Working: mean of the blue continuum 10.6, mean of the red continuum 11.6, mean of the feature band 10.2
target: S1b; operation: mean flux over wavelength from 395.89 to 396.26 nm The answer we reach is 11.4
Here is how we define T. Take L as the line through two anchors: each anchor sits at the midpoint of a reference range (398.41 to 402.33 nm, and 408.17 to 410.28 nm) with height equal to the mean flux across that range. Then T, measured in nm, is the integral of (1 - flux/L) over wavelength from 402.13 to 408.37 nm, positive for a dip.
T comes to 0.337 nm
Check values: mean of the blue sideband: 10.4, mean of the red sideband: 11.1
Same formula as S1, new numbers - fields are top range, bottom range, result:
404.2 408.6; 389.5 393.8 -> 0.93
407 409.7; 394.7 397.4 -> 0.98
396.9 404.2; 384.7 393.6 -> 0.93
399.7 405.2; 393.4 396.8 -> 0.92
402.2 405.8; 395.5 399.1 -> 0.92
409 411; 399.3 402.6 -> 1.20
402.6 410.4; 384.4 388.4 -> 0.92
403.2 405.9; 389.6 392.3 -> 0.91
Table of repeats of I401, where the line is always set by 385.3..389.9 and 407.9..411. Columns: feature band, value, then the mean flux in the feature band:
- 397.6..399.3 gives 0.08 mag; 11.1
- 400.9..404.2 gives 0.13 mag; 10.3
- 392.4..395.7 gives 0.05 mag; 11.6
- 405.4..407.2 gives 0.14 mag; 10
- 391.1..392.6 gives 0.07 mag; 11.4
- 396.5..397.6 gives 0.01 mag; 11.8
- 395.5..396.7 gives 0.06 mag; 11.3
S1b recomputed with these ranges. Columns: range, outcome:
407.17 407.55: 10.7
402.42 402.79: 10.6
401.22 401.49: 10.7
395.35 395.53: 10.8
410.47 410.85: 12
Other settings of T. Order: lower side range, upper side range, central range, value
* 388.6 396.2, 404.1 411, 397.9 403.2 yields 0.311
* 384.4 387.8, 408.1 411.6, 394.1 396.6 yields 0.143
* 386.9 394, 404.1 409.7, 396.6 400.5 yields 0.044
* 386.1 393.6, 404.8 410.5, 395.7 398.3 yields -0.031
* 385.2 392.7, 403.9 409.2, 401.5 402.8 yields 0.026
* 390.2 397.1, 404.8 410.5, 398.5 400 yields 0.106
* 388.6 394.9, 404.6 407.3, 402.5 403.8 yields -0.012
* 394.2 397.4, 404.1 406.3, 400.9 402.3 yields 0.020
